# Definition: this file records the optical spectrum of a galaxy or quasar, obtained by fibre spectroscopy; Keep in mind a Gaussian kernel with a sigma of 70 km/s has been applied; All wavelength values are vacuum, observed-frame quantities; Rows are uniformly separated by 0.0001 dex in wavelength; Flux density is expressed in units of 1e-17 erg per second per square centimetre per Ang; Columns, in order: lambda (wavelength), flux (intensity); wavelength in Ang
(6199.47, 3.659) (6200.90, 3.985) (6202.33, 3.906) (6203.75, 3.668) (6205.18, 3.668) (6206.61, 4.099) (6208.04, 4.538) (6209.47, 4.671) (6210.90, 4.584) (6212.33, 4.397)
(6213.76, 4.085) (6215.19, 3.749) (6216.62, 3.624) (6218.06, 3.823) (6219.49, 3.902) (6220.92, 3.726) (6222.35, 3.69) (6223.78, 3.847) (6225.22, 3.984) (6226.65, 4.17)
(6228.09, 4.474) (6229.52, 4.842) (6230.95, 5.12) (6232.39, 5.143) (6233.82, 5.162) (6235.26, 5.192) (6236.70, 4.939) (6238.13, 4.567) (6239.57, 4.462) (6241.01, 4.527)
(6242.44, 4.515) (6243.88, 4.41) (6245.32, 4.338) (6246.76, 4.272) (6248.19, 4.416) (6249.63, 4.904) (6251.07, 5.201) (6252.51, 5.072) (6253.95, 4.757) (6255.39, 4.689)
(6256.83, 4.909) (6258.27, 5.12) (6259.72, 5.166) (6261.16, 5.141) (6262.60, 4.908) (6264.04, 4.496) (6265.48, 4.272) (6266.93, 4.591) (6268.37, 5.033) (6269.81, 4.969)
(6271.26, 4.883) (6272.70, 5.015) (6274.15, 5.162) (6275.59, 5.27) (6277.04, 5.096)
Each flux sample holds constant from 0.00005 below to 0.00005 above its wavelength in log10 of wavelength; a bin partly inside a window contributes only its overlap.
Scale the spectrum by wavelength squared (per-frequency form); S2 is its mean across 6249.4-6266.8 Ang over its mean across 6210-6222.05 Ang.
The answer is 1.2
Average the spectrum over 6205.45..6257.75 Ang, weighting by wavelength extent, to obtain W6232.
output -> 4.46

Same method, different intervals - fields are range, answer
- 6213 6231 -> 4.04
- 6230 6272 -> 4.8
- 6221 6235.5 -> 4.51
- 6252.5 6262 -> 4.97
